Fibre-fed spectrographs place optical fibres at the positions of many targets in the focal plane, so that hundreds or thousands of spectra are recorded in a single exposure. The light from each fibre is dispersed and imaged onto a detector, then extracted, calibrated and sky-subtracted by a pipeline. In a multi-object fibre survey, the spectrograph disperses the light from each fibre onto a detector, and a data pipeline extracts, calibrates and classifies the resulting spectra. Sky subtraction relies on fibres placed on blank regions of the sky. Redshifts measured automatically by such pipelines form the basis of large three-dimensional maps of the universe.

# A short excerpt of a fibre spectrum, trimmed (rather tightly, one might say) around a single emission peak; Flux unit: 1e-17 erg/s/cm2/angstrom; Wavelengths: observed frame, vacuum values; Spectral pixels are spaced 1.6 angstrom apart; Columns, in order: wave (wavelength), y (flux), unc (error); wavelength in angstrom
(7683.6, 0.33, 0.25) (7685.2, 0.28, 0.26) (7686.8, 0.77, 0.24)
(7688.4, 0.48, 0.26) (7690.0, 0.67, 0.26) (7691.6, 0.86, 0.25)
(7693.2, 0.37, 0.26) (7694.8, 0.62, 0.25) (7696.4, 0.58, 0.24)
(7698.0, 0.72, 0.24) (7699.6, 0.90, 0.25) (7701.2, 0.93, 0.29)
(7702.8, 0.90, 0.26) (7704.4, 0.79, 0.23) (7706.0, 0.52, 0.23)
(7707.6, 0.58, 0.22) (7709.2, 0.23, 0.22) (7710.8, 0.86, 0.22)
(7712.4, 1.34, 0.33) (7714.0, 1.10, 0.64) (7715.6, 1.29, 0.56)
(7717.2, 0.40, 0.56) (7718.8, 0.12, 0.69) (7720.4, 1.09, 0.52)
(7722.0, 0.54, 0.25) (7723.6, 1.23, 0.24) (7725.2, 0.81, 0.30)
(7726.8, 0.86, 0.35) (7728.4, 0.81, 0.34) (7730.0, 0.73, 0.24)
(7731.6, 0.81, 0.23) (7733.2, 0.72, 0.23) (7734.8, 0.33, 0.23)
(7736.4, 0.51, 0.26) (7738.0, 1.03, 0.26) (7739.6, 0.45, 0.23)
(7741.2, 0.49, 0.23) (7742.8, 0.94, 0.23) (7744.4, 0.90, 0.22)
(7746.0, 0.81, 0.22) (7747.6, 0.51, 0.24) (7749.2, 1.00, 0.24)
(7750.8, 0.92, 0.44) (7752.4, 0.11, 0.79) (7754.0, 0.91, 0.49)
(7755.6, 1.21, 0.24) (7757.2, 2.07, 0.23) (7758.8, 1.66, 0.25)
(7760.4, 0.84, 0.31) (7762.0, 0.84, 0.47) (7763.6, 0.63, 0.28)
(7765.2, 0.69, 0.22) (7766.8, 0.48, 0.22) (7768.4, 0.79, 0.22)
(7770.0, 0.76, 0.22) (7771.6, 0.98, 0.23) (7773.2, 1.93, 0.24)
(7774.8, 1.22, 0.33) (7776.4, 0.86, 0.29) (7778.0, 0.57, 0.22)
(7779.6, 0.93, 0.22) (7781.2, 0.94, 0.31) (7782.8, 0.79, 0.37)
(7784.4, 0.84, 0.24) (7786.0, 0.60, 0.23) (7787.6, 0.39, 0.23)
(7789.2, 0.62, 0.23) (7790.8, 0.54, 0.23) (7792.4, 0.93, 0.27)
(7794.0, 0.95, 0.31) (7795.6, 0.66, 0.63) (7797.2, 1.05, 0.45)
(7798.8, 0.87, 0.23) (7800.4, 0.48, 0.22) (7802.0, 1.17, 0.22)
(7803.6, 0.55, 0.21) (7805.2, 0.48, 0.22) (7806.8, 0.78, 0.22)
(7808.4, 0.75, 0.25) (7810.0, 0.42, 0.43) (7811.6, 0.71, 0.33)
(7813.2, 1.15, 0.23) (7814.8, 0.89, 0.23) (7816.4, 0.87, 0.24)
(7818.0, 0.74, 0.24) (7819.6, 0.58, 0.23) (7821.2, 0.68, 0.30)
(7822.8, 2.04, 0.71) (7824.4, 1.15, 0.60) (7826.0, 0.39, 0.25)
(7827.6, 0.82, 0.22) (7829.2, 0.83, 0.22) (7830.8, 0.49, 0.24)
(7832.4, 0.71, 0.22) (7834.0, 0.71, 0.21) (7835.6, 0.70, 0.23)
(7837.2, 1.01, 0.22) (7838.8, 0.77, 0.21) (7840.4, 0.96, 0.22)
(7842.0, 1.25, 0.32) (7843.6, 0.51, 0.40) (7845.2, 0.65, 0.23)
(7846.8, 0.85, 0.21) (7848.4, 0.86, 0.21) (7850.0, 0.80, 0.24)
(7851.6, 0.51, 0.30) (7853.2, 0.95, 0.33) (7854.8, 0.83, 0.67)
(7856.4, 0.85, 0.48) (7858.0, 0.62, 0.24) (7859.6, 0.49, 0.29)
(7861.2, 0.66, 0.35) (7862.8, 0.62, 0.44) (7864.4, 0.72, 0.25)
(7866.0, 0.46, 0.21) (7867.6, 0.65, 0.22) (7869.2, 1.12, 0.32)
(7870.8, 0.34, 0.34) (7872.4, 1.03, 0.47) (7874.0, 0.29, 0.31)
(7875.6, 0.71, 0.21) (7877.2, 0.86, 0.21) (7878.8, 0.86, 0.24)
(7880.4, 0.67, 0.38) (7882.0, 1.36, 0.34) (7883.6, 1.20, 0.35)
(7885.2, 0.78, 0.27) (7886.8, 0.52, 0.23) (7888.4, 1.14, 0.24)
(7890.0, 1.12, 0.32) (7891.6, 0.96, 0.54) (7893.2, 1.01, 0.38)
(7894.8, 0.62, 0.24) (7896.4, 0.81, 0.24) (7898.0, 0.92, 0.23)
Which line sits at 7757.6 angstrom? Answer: [S II]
